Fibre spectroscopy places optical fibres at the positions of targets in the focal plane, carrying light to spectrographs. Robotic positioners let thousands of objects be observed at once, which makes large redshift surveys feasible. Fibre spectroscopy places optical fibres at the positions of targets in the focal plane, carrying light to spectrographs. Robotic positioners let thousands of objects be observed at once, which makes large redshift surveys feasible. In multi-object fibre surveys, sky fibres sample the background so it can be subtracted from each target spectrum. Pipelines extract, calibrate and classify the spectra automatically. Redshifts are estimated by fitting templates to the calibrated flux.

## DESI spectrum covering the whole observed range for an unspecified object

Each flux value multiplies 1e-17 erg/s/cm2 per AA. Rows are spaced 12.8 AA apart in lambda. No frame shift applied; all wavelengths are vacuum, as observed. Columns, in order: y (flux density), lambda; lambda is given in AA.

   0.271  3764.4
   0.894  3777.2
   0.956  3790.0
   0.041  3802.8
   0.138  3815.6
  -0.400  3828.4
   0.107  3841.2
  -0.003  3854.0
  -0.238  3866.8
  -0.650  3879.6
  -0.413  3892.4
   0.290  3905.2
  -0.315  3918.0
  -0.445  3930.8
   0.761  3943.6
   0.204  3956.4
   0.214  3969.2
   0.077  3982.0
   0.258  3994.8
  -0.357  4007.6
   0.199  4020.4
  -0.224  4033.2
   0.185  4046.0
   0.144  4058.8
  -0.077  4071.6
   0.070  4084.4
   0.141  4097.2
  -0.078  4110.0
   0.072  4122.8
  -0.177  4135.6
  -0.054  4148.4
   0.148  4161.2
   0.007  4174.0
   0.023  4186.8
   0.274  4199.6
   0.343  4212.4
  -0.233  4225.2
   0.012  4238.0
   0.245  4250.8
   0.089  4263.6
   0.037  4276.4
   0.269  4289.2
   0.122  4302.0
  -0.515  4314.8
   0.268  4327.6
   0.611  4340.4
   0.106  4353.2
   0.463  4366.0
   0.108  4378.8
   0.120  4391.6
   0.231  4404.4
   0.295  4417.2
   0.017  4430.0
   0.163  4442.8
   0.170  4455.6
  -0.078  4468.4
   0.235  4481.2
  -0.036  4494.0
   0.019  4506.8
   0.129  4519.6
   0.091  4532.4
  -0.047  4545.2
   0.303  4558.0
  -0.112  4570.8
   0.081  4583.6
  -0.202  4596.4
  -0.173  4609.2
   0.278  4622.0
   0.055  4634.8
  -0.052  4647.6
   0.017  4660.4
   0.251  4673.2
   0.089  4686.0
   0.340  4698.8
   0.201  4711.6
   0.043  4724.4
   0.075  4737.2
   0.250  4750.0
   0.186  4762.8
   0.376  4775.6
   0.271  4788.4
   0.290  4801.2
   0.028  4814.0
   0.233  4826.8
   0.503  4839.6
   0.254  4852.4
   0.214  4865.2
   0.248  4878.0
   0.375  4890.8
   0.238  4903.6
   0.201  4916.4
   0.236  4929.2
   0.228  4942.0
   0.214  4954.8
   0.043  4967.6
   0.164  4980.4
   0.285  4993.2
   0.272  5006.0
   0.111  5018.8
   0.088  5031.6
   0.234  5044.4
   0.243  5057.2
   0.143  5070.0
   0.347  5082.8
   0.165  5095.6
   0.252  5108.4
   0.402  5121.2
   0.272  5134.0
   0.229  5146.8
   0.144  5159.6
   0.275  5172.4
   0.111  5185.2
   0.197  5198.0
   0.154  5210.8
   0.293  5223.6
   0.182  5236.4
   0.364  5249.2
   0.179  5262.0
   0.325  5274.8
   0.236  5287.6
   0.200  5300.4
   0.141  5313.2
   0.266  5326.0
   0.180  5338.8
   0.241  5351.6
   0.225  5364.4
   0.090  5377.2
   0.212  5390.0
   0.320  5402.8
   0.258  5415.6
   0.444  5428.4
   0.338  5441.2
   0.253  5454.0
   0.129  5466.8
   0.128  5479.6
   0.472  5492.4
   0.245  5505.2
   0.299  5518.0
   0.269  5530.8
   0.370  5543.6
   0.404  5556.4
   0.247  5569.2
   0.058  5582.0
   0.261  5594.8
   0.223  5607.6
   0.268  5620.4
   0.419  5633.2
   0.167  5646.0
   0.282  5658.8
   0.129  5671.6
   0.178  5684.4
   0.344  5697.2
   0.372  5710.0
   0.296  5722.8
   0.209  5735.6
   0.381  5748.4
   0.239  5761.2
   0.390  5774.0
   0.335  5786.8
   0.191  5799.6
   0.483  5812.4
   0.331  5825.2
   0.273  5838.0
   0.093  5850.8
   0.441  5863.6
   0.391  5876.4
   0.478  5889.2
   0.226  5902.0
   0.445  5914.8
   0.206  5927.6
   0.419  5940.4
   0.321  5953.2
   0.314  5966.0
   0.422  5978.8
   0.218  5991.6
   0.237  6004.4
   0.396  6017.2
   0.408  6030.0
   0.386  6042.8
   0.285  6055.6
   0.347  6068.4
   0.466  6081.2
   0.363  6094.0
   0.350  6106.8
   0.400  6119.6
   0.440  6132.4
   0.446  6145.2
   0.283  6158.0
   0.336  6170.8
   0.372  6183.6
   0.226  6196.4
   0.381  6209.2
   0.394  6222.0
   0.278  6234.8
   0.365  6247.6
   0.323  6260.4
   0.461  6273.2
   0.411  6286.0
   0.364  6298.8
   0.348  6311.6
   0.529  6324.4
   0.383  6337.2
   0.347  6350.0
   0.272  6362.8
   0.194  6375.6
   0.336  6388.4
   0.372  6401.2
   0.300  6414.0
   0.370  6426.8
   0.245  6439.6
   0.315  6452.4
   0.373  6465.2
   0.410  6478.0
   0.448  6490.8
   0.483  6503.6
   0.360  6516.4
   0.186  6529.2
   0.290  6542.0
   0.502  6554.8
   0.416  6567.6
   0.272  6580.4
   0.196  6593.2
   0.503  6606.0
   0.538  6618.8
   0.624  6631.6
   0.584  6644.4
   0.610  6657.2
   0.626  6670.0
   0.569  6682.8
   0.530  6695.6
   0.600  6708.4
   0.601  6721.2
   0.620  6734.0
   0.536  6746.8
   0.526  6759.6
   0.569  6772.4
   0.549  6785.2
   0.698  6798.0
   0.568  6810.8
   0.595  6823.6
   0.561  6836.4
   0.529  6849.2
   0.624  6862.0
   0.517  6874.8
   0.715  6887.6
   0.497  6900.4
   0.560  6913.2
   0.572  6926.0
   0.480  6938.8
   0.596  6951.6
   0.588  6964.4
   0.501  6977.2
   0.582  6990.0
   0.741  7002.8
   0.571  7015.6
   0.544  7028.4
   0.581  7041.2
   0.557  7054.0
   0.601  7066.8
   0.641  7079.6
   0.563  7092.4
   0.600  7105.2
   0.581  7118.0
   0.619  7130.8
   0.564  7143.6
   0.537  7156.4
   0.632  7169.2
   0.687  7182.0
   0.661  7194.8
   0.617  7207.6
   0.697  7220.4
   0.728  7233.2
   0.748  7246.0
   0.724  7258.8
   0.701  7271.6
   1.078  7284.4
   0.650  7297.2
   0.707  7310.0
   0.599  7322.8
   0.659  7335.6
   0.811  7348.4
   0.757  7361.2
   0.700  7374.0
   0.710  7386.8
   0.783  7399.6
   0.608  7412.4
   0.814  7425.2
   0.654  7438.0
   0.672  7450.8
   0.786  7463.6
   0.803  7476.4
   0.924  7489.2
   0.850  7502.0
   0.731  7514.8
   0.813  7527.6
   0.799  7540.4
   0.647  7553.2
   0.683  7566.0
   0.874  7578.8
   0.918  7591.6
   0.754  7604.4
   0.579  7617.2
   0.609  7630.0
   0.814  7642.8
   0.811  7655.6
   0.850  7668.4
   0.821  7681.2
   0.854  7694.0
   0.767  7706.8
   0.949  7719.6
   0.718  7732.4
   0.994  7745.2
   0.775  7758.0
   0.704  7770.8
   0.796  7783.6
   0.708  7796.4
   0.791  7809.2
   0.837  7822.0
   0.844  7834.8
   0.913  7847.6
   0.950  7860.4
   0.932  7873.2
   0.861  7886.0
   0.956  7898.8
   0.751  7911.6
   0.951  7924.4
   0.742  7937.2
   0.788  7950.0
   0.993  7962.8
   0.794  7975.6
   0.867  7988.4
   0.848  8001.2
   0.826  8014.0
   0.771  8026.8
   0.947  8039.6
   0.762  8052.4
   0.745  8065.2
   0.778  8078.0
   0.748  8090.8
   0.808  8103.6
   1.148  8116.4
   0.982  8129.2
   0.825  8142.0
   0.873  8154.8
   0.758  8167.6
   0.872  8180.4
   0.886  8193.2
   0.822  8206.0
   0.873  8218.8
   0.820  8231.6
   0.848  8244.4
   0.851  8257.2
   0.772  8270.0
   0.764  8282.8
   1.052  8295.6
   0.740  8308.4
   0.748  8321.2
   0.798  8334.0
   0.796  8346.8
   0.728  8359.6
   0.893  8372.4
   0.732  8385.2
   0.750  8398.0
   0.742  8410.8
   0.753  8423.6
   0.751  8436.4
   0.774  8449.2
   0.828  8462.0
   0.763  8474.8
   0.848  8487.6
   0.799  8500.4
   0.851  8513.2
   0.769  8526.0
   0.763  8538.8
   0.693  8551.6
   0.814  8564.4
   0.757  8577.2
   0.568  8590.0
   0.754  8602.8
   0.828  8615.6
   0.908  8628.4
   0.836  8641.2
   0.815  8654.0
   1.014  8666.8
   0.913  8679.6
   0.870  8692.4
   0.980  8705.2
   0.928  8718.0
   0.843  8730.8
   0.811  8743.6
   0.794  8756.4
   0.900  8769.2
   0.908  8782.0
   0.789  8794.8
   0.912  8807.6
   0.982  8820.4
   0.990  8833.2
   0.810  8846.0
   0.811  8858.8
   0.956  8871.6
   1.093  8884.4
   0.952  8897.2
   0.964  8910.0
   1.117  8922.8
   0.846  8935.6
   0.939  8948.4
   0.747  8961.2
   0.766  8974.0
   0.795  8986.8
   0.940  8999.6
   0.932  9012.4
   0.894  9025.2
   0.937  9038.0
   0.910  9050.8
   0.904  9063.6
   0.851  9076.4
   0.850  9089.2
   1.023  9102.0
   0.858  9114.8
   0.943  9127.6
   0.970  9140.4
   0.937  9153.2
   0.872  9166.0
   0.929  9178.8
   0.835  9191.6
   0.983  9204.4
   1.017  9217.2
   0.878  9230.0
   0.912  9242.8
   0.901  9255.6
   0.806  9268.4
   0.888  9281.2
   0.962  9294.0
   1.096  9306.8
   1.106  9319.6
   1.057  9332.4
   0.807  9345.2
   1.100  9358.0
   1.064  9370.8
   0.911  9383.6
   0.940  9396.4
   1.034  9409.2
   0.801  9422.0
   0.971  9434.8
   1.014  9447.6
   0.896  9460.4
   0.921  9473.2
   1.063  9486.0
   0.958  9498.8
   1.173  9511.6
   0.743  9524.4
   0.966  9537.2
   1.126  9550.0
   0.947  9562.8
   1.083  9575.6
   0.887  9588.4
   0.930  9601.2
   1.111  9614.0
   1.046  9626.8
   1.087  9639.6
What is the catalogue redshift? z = 0.66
